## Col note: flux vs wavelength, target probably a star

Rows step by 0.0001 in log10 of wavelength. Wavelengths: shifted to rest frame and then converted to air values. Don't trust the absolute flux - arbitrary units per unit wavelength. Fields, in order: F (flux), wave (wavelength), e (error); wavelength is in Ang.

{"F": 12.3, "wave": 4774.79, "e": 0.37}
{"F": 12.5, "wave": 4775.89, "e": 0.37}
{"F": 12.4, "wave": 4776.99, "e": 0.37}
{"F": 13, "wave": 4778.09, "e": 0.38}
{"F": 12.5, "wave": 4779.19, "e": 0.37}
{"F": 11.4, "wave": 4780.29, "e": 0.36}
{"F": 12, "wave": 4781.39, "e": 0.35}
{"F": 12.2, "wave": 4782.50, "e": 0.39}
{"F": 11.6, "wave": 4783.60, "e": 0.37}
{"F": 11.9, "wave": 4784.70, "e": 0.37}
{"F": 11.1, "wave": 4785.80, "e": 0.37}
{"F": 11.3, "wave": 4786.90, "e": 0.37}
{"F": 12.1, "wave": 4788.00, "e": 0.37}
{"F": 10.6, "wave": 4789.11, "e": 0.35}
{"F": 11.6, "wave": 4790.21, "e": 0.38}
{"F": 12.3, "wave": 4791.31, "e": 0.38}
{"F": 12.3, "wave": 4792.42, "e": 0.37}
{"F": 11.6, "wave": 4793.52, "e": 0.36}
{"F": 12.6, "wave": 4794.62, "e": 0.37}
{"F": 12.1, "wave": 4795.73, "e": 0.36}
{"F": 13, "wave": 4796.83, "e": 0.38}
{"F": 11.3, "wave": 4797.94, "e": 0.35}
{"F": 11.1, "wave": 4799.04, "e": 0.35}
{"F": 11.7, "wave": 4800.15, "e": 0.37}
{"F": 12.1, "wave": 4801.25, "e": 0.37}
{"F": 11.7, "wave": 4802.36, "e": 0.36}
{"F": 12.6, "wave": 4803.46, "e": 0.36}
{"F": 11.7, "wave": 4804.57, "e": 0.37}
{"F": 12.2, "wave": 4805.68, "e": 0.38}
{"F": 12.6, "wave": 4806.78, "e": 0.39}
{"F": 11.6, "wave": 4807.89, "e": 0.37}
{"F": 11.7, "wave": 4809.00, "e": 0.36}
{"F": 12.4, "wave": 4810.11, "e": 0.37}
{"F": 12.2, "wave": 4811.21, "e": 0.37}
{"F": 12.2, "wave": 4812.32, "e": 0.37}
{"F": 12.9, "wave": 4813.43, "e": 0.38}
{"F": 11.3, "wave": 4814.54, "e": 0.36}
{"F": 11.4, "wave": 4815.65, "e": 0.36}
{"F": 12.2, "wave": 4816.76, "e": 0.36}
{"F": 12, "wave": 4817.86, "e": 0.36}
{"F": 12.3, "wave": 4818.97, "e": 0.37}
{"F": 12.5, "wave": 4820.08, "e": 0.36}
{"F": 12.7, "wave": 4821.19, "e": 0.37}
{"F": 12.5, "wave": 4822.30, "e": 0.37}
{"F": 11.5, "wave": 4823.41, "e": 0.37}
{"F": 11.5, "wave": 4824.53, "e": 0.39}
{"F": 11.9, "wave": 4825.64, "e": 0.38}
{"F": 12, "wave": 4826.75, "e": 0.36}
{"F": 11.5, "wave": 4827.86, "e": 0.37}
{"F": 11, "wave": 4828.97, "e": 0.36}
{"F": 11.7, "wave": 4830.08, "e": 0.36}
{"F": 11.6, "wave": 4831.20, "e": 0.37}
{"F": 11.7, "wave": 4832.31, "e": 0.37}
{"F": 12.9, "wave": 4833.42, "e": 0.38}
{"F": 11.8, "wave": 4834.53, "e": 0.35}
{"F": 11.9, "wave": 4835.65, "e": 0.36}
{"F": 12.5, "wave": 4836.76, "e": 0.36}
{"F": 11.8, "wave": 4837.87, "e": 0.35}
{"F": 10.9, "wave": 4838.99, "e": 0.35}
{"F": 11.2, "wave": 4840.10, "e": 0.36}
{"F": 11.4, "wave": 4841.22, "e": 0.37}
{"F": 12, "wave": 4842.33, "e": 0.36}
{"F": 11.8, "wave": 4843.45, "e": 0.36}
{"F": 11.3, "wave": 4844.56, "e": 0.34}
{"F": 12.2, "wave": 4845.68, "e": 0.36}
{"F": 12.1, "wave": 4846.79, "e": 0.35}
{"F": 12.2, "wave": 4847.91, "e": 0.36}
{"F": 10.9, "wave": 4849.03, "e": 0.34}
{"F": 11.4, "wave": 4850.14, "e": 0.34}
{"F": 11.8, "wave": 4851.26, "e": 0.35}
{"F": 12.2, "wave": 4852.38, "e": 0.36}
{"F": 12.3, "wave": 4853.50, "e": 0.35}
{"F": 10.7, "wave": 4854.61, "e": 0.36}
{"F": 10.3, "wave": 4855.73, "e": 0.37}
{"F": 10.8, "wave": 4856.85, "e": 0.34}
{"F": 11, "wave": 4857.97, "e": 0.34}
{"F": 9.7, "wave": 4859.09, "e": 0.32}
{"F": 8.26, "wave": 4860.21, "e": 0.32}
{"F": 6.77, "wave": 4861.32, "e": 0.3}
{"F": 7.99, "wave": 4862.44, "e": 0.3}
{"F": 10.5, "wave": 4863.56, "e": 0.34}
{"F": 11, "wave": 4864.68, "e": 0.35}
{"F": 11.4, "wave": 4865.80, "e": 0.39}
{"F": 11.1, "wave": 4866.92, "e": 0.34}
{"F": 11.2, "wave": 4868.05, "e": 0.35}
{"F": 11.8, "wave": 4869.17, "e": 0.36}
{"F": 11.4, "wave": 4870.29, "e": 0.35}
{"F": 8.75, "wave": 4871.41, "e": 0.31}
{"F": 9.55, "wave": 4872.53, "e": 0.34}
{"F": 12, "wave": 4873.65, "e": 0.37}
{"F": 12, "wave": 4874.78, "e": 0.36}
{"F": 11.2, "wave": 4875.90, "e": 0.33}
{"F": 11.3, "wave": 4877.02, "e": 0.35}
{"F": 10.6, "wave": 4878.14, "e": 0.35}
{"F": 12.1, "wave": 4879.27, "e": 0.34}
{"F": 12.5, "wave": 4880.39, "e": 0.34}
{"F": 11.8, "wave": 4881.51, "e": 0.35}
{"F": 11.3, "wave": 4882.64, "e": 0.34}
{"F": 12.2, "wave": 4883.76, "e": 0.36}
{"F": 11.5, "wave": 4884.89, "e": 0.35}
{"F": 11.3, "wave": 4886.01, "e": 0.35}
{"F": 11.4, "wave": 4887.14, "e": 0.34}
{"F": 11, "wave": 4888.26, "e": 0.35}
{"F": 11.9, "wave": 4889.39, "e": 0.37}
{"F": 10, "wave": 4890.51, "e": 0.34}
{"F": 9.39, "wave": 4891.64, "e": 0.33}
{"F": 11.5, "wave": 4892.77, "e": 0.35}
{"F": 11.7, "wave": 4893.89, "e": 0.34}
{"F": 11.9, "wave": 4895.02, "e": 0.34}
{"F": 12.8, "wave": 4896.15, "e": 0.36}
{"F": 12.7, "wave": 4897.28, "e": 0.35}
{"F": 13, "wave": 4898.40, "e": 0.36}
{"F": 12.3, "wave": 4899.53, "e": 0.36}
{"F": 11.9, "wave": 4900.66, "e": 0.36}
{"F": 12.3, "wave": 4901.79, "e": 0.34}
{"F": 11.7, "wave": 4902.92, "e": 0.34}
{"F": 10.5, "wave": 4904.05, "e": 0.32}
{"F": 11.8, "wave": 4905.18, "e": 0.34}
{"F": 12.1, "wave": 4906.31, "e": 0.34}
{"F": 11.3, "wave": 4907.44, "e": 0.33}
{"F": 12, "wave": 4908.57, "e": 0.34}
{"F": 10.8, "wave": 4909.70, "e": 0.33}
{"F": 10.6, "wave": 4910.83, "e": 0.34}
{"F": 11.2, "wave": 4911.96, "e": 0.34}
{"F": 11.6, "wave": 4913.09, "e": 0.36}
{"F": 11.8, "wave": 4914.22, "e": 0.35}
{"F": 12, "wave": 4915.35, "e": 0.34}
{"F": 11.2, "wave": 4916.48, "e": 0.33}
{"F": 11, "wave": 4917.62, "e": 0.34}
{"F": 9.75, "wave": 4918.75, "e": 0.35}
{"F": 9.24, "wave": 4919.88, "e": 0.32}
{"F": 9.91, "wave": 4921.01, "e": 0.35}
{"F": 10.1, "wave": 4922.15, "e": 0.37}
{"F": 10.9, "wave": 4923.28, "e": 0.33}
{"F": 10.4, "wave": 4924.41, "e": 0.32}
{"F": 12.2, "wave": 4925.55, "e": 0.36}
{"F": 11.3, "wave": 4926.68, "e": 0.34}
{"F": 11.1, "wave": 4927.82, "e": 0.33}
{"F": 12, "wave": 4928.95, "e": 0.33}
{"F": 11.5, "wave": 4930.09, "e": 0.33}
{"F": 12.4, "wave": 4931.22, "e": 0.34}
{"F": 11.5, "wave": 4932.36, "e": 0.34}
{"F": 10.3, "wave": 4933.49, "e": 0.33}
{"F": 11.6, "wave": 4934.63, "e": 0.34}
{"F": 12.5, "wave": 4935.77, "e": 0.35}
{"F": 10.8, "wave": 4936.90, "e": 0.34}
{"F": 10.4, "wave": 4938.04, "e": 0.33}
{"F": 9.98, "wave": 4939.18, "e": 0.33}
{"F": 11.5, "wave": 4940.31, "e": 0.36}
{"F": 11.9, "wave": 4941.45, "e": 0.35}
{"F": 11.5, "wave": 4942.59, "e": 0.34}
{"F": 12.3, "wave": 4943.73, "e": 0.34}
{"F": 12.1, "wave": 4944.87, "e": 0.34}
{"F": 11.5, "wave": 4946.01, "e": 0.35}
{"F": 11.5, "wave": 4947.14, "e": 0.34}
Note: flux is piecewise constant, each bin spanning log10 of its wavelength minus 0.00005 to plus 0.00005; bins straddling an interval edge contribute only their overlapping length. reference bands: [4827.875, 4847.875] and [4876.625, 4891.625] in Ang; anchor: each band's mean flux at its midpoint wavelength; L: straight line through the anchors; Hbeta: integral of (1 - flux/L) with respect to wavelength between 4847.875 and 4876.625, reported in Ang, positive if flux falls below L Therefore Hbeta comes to 2.2 Ang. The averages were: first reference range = 11.8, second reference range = 11.4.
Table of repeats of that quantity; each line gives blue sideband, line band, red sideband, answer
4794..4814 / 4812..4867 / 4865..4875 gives 0.5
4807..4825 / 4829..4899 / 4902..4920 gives 2.2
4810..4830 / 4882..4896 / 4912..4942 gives 0.1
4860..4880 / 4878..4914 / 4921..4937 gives -2.4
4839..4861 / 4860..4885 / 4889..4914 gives 1.2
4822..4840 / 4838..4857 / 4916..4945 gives 0.2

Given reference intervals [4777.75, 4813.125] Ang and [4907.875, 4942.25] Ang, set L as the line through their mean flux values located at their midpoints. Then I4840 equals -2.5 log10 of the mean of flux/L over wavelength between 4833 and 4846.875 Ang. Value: -0.014 mag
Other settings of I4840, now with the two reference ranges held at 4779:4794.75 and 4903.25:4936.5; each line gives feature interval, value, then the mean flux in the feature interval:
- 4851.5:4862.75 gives 0.14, 10.1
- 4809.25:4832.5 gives -0.03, 12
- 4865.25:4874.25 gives 0.05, 10.9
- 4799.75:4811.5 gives -0.03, 12.1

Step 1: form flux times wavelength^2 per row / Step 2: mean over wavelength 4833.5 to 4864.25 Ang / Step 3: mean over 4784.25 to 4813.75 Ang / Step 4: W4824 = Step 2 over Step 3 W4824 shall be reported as 0.9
